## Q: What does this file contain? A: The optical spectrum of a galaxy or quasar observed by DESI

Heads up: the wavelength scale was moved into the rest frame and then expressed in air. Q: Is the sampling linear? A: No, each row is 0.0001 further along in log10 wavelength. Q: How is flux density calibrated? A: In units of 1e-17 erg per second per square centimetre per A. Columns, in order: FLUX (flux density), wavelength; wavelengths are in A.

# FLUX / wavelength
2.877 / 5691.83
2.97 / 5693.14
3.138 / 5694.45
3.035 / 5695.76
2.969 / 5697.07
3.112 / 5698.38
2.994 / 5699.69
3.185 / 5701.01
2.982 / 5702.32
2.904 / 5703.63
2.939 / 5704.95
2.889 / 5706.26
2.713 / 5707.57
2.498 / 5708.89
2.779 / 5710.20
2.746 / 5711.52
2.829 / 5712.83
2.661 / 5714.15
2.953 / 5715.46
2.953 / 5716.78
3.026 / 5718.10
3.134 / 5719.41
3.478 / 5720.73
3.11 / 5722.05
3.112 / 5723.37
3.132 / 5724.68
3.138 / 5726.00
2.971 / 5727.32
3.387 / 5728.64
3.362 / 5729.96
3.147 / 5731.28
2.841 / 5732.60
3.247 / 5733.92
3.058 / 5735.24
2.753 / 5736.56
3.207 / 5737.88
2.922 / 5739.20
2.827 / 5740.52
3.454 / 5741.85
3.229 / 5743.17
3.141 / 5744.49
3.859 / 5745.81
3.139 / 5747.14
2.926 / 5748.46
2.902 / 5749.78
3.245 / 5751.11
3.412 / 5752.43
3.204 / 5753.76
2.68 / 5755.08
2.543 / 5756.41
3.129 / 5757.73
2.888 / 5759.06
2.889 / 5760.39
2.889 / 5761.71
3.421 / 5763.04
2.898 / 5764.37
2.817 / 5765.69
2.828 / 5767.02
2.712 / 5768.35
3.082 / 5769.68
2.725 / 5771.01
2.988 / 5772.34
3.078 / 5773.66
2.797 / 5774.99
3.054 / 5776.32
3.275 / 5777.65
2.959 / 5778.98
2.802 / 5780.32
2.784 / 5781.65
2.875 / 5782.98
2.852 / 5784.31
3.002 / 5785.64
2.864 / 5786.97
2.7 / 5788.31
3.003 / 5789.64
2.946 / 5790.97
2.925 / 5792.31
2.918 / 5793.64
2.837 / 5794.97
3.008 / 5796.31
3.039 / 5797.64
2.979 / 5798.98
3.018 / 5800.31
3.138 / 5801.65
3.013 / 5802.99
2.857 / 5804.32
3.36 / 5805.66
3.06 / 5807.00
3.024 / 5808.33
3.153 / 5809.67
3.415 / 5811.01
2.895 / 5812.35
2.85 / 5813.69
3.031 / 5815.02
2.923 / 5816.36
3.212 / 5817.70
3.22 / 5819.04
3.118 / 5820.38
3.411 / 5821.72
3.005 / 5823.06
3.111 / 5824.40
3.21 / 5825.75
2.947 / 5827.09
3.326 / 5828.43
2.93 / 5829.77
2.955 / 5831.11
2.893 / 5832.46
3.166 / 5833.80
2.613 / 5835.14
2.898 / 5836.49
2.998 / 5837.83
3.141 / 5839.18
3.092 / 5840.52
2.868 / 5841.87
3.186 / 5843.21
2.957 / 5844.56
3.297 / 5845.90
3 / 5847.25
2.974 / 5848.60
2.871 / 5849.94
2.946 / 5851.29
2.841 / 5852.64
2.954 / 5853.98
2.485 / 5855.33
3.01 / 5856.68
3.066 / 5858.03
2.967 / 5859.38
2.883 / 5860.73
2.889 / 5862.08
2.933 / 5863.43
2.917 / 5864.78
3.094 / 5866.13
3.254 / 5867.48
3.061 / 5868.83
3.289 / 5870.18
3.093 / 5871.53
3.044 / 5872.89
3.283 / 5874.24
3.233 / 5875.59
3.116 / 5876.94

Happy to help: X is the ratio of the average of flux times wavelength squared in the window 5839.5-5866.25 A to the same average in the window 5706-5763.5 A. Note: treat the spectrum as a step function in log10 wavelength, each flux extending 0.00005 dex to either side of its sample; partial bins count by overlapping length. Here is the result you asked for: 1.01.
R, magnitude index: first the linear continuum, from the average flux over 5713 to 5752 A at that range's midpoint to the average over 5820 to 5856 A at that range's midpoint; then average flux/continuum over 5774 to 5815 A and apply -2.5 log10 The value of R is 0.02 mag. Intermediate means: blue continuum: 3.11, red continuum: 3.01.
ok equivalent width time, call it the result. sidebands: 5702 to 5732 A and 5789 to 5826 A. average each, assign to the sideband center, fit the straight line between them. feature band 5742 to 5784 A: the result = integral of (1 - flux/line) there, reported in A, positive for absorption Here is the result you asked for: 0.2 A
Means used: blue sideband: 2.99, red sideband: 3.06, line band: 3.01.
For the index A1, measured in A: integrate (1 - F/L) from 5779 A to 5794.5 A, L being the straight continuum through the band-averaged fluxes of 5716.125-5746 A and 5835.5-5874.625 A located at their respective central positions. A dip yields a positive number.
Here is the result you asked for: 1.0 A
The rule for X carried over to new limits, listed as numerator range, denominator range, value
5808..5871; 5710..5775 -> 1.03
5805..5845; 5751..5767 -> 1.05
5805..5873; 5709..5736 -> 1.04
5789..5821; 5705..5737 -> 1.04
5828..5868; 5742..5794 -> 1.02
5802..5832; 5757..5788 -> 1.07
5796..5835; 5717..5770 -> 1.02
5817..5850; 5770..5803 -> 1.06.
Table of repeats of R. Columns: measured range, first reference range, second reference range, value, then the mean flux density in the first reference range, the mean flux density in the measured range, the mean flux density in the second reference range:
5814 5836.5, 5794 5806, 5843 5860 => -0.03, 3.02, 3.06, 2.96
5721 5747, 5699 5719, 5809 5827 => -0.08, 2.87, 3.16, 3.11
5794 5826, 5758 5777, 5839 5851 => -0.03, 2.94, 3.08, 3.04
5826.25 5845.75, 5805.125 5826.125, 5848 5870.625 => 0.01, 3.12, 3.01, 2.96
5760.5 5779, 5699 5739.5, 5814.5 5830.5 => 0.03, 3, 2.97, 3.12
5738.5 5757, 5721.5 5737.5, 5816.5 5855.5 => -0.01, 3.11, 3.11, 3.03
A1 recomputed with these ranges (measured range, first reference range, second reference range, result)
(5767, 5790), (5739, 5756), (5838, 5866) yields 1.35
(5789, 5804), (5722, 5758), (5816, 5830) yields 0.71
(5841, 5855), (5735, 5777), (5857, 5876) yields 0.38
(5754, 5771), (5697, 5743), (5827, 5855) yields 0.60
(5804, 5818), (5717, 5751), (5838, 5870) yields -0.13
